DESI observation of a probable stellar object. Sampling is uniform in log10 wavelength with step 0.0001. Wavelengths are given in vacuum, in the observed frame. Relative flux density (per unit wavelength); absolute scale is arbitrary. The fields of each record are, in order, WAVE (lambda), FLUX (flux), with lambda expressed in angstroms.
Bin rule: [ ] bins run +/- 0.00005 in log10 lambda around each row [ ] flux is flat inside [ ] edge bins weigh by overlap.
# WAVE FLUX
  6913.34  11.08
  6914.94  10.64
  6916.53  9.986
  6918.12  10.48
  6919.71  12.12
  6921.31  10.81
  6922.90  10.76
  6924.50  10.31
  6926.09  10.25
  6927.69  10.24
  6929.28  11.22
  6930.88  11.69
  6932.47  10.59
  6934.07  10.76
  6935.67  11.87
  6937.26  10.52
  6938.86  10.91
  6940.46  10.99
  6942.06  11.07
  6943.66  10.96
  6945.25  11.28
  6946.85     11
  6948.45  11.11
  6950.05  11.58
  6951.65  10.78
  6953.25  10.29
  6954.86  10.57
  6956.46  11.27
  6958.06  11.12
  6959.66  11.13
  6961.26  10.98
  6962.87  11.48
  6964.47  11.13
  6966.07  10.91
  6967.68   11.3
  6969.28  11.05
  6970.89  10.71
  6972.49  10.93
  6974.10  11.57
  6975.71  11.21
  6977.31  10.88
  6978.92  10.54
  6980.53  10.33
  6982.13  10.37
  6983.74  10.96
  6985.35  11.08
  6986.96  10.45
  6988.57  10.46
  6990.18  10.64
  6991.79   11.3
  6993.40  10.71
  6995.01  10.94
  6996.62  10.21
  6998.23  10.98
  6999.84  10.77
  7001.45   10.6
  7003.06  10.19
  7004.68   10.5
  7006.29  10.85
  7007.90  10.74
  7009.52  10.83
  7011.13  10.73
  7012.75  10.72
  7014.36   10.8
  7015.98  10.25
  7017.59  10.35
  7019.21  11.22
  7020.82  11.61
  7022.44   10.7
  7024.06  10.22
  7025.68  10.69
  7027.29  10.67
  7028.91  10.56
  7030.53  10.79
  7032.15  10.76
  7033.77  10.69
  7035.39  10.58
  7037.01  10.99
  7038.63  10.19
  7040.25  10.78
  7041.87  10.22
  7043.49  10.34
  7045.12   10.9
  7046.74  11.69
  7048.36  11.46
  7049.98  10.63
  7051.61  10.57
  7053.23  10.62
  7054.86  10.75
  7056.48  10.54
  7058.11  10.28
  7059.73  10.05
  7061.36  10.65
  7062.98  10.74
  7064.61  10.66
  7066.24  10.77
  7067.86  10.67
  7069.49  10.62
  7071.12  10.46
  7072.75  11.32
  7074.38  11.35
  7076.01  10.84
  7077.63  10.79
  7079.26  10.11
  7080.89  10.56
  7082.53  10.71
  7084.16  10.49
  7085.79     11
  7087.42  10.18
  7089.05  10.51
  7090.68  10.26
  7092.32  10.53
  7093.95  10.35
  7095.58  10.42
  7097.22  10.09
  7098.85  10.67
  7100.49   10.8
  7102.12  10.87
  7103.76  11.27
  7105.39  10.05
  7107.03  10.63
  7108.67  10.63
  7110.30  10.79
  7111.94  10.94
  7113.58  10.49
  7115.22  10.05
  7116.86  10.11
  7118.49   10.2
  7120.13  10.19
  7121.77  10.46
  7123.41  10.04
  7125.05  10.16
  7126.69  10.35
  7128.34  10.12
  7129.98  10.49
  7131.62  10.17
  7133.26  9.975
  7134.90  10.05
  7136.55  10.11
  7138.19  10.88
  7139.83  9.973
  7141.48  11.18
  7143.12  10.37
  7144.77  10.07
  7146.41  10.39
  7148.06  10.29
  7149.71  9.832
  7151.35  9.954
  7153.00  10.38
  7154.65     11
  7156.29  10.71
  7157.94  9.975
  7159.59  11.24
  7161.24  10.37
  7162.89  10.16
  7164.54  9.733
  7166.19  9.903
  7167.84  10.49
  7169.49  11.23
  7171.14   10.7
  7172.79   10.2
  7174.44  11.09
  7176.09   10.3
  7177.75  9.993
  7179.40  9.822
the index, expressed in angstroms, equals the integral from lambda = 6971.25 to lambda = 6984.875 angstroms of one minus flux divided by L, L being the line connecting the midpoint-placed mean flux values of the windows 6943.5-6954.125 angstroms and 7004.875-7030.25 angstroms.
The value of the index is 0.0 angstroms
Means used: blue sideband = 11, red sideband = 10.7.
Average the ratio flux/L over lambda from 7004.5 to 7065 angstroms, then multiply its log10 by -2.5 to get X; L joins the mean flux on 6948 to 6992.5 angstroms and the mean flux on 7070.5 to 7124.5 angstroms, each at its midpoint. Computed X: 0.00 mag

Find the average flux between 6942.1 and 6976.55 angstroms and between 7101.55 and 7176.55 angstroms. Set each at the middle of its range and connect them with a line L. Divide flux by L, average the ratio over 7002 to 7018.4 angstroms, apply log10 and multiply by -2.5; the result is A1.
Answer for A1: 0.03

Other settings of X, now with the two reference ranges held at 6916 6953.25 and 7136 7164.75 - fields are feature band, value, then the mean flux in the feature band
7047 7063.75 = 0.00 mag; 10.7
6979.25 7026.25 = 0.01 mag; 10.7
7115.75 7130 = 0.02 mag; 10.2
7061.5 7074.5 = -0.02 mag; 10.8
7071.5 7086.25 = -0.02 mag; 10.8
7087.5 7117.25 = 0.00 mag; 10.5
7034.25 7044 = 0.01 mag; 10.5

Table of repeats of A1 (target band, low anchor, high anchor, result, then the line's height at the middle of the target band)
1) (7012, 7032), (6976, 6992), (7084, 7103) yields -0.01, 10.6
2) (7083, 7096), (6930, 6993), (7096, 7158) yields 0.00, 10.5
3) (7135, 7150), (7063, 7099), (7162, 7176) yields 0.02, 10.5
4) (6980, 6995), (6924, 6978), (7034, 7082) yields 0.02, 10.9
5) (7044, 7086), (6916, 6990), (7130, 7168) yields -0.02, 10.6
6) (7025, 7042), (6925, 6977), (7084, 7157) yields 0.01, 10.7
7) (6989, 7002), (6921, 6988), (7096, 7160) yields 0.00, 10.8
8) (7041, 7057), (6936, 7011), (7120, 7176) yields -0.01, 10.7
